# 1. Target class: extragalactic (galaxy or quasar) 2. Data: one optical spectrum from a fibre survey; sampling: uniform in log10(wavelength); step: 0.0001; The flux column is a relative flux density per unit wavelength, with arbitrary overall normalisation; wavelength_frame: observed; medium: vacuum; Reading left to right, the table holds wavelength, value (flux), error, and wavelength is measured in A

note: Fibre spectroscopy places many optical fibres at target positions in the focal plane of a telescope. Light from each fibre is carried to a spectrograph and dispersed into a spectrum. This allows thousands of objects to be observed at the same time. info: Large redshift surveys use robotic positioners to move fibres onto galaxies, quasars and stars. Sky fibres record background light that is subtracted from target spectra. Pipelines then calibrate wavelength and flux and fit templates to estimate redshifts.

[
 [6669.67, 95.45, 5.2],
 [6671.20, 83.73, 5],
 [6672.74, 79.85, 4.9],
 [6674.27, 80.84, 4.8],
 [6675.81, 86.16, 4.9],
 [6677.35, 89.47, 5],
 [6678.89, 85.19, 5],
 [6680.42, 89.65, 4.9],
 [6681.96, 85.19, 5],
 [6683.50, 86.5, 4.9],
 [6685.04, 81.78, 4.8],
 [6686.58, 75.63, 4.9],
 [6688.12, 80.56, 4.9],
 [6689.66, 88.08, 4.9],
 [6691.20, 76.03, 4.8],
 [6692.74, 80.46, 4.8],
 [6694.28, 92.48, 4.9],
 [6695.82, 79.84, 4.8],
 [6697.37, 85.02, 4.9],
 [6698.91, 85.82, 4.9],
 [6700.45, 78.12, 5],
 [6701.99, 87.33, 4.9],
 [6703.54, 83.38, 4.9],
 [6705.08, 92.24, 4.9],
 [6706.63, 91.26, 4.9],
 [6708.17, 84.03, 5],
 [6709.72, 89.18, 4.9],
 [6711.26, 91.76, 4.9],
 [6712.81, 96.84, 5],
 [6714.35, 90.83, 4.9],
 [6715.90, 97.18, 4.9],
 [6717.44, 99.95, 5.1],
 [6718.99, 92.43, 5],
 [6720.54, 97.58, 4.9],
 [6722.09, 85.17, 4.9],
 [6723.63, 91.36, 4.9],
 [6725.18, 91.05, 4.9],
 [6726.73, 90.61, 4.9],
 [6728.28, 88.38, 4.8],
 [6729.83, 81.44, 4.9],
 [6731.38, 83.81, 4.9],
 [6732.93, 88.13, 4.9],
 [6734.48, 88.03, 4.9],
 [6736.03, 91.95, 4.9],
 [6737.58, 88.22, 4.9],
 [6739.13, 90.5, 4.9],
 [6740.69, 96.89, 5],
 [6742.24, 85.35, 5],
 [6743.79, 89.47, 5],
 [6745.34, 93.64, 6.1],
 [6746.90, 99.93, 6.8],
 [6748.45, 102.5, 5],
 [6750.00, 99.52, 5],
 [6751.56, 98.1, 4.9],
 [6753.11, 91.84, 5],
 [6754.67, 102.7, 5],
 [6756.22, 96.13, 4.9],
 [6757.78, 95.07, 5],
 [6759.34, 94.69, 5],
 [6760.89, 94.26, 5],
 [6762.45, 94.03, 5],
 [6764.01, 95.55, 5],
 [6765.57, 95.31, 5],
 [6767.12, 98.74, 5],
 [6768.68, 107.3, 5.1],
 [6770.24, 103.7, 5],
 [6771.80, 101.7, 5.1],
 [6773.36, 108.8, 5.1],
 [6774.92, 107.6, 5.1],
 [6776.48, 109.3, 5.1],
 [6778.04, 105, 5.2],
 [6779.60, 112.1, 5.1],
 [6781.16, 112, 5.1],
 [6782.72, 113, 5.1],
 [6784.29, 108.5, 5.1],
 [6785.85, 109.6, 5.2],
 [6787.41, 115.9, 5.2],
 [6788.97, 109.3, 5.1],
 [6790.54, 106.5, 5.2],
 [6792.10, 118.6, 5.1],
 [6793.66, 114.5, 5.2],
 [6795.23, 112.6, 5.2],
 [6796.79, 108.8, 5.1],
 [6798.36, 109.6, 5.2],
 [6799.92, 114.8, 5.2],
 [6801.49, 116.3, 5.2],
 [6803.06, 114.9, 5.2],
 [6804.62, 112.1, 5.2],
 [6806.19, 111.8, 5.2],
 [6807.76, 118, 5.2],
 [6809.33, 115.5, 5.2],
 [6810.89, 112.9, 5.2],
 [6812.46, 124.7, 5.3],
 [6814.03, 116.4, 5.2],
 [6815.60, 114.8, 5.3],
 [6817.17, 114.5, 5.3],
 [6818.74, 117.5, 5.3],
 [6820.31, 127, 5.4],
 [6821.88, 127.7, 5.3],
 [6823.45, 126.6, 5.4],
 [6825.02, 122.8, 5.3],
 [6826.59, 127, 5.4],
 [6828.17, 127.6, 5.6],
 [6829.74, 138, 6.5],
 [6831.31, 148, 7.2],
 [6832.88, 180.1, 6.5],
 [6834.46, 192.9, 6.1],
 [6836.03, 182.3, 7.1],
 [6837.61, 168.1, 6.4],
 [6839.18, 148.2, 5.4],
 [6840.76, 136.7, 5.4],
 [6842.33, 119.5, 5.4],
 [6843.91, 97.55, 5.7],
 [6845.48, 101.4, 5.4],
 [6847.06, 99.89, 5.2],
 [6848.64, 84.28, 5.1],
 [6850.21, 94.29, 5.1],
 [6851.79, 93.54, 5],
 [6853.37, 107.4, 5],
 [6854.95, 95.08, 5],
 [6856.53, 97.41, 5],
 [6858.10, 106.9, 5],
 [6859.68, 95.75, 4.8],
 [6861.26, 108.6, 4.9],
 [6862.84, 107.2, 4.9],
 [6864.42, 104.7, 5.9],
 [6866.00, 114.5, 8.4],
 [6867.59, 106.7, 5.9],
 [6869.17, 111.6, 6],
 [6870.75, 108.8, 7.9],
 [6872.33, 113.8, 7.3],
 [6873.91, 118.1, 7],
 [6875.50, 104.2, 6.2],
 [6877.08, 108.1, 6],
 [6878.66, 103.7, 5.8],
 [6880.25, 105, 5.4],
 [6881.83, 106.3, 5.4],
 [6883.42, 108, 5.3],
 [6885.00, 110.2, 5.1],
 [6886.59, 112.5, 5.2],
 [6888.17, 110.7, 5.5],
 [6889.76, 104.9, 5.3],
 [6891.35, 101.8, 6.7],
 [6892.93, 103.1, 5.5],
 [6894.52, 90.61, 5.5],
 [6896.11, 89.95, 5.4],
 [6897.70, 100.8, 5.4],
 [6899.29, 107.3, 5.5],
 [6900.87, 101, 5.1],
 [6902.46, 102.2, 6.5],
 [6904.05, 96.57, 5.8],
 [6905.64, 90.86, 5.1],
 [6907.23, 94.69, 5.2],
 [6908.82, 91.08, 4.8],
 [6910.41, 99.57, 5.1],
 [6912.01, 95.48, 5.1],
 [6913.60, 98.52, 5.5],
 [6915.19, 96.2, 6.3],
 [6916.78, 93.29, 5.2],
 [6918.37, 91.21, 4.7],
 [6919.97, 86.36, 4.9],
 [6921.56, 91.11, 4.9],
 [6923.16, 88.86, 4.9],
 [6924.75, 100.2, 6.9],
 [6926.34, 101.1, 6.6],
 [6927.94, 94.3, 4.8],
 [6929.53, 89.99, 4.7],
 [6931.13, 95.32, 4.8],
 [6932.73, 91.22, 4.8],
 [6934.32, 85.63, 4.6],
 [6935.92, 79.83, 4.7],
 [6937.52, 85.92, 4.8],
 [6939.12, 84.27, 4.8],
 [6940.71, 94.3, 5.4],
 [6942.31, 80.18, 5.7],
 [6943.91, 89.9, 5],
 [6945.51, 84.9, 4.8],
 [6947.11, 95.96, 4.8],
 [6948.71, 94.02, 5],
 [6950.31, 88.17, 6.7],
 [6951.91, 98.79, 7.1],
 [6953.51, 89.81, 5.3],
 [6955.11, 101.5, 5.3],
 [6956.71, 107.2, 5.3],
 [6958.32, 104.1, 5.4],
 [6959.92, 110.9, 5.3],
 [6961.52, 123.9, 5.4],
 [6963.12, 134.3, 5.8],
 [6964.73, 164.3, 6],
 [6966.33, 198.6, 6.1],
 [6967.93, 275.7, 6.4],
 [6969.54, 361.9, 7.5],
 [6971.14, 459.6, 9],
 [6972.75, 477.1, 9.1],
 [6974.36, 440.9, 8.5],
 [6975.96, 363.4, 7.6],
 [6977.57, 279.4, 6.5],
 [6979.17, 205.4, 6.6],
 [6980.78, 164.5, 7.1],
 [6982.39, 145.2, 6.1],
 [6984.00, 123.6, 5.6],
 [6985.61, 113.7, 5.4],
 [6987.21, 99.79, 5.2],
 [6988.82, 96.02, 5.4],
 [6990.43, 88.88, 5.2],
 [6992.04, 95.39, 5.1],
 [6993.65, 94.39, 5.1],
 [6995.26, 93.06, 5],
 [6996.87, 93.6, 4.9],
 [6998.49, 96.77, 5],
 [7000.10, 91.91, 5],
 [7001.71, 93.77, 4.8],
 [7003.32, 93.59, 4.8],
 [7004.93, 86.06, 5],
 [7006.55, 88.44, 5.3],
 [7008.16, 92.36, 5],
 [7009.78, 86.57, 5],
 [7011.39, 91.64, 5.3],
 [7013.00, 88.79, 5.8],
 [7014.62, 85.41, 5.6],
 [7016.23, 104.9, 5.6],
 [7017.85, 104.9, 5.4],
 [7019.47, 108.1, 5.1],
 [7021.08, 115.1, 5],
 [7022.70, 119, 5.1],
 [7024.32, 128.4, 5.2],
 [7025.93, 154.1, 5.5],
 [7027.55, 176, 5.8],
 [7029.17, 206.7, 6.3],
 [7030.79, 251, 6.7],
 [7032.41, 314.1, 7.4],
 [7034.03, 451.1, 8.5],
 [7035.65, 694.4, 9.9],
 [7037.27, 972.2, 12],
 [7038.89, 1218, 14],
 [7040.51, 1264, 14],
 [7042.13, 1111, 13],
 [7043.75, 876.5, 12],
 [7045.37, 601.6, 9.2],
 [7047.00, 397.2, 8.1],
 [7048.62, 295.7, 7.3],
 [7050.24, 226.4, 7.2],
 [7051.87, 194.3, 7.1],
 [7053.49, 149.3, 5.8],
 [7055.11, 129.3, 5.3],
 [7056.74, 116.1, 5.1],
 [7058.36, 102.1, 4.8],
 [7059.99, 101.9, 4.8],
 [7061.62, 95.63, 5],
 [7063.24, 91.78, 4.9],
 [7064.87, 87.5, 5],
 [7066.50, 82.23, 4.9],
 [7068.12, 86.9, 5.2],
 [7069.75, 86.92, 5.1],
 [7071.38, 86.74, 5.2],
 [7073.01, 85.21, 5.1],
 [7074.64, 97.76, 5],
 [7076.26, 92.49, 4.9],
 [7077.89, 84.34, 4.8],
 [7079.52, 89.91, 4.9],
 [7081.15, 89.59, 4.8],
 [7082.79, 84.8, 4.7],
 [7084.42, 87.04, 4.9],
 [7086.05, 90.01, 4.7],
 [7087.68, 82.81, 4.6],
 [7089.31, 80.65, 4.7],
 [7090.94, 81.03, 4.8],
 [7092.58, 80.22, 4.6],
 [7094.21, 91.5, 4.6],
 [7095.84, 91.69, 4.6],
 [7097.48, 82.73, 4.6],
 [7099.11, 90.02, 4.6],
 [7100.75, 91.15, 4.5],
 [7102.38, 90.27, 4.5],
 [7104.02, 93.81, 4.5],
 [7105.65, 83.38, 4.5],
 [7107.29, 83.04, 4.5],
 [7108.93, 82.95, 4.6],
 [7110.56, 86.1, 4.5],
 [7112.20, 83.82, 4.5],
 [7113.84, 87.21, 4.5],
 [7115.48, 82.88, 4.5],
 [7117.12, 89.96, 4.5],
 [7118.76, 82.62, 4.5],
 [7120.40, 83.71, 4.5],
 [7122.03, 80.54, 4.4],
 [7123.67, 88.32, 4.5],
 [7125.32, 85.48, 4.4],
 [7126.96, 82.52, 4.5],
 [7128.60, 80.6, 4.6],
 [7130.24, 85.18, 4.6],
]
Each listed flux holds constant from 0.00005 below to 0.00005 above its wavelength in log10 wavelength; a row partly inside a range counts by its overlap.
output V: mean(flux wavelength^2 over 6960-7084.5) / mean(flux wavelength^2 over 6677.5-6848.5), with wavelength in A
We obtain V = 2.37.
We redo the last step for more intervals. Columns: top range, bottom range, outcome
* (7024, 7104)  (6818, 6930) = 2.41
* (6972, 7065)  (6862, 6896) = 2.52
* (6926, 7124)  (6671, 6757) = 2.18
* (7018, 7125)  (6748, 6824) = 2.10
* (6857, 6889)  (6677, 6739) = 1.30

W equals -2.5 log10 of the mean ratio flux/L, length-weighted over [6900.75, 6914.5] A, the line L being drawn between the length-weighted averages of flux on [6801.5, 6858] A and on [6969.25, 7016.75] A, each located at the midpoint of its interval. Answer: 0.41 mag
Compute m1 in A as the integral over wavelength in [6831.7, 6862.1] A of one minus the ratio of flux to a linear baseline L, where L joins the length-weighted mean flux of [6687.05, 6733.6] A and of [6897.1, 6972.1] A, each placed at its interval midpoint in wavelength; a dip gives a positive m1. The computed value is -4.6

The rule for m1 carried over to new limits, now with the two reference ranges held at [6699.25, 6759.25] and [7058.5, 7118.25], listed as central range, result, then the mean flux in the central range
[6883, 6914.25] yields -3.7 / 100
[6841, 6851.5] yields -1.3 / 101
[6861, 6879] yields -3.8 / 109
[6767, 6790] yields -4.4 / 108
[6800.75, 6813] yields -3.3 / 116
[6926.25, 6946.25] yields 0.2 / 88.5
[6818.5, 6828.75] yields -3.9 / 125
